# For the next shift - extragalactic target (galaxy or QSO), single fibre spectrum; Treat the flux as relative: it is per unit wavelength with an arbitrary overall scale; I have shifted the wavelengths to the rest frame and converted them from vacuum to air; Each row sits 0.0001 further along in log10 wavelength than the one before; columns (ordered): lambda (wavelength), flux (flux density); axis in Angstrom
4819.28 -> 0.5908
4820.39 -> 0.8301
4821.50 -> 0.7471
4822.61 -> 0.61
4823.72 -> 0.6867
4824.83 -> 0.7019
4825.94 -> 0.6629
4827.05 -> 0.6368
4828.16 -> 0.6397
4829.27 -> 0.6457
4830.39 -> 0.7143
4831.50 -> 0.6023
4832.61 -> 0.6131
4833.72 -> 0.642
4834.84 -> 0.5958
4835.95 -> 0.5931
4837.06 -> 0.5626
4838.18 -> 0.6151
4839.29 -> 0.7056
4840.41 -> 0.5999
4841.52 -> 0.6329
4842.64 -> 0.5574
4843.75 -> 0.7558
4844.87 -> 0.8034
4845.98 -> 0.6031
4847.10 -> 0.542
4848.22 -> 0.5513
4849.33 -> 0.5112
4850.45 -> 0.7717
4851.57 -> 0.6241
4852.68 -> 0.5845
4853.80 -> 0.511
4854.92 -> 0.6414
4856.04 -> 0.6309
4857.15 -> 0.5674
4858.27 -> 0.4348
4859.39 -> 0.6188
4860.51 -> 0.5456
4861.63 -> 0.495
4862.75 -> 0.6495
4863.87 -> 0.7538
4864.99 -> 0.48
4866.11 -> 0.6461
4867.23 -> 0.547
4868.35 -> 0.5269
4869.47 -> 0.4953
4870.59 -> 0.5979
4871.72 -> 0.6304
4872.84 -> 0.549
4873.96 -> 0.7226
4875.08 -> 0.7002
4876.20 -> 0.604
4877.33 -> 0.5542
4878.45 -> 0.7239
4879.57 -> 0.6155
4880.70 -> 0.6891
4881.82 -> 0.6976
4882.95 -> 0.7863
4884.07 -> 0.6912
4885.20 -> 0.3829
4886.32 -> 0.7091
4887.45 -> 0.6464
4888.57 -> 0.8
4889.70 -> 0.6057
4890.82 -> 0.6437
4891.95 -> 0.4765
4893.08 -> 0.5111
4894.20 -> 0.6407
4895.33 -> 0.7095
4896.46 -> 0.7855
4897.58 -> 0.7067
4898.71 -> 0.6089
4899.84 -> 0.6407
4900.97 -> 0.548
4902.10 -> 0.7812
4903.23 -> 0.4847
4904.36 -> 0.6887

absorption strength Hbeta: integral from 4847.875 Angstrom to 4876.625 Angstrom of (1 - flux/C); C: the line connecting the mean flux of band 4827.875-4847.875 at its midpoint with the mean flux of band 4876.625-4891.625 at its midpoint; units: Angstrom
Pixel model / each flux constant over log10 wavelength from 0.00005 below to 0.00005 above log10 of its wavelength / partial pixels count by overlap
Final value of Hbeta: 2.32 Angstrom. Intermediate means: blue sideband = 0.633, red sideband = 0.654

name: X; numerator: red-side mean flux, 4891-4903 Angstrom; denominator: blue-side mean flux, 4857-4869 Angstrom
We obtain 1.1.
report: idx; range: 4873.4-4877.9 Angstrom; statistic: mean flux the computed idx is 0.646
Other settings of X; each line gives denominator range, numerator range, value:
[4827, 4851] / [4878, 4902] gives 1.03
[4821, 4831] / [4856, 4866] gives 0.86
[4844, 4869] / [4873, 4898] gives 1.10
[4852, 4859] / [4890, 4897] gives 1.11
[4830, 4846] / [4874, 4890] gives 1.03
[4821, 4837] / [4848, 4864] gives 0.91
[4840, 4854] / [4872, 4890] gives 1.05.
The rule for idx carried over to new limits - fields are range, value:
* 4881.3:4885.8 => 0.639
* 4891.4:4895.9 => 0.585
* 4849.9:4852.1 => 0.698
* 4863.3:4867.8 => 0.607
